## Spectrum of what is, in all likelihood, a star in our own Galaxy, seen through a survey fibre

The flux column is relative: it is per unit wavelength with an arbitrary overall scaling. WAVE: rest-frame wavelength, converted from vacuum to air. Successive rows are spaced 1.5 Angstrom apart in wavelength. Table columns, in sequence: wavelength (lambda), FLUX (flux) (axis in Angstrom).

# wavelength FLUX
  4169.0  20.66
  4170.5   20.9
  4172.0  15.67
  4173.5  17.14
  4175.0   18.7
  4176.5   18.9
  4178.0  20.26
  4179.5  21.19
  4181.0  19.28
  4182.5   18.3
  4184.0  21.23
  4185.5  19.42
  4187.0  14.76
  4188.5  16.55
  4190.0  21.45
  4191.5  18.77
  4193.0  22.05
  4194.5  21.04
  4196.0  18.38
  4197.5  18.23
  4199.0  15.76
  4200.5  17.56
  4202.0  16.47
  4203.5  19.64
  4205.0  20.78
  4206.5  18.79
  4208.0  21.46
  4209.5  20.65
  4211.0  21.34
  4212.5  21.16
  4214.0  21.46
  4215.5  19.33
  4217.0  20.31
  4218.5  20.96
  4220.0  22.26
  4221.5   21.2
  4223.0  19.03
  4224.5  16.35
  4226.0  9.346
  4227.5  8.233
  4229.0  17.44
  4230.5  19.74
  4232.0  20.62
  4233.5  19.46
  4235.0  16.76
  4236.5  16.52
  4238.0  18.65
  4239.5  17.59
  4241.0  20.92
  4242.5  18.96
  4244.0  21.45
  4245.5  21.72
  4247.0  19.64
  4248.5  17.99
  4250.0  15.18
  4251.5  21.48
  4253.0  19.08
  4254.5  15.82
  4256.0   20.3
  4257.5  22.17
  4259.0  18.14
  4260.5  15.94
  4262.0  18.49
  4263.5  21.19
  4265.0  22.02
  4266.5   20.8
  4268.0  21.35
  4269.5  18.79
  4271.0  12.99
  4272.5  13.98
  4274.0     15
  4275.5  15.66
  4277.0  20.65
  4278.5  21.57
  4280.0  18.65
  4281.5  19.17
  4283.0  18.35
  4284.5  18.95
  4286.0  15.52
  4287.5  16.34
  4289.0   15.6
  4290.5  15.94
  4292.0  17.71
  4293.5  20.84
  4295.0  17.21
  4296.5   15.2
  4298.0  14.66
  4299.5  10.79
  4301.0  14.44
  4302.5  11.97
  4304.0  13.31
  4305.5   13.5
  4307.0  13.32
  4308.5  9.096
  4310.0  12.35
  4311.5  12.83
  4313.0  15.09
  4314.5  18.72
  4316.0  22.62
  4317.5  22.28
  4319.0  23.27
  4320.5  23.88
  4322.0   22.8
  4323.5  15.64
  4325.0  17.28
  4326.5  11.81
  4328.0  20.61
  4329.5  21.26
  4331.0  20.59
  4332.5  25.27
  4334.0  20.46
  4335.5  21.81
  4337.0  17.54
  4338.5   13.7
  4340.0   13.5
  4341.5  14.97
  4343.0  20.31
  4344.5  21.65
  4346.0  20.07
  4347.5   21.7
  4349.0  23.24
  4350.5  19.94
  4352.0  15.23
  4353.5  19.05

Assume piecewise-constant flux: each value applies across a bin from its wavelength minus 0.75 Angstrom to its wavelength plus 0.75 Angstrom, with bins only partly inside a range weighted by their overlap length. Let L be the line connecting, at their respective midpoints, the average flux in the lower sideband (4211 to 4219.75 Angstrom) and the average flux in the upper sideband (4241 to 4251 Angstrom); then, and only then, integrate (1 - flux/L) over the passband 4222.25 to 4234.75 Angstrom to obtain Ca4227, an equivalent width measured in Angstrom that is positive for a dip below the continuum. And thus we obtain 2.4 Angstrom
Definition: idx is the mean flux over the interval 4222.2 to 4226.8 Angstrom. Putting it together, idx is 14.9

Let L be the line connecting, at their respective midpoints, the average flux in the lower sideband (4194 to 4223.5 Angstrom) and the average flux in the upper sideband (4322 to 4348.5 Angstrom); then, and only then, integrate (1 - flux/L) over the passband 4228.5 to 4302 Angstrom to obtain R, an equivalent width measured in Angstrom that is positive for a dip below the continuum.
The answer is 4.91 Angstrom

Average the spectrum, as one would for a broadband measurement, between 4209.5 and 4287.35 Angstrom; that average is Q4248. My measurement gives 18.6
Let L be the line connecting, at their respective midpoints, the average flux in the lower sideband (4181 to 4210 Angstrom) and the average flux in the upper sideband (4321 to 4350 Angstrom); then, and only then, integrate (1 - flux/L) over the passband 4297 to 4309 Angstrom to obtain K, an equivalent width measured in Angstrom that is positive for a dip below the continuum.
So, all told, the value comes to 4.0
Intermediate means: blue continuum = 19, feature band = 12.8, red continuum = 19.2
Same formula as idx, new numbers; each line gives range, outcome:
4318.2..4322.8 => 23.2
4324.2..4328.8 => 16.6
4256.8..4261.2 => 18.7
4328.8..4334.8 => 21.9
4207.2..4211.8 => 21.1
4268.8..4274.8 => 15.2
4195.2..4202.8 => 17.3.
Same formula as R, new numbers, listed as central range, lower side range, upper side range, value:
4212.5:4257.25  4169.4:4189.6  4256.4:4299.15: -0.9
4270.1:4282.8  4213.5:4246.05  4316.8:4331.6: 1.3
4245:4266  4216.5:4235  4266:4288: -1.6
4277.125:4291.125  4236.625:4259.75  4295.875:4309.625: -2.7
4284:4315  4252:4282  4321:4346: 6.4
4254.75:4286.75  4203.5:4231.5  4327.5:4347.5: 1.1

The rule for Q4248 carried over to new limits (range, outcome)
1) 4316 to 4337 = 20.5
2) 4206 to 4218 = 20.6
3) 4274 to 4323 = 16.9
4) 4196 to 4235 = 18.7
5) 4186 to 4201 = 18.5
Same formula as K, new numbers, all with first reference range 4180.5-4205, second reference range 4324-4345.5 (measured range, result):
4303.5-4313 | 3.1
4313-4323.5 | -1.5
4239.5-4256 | -0.5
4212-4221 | -1.1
